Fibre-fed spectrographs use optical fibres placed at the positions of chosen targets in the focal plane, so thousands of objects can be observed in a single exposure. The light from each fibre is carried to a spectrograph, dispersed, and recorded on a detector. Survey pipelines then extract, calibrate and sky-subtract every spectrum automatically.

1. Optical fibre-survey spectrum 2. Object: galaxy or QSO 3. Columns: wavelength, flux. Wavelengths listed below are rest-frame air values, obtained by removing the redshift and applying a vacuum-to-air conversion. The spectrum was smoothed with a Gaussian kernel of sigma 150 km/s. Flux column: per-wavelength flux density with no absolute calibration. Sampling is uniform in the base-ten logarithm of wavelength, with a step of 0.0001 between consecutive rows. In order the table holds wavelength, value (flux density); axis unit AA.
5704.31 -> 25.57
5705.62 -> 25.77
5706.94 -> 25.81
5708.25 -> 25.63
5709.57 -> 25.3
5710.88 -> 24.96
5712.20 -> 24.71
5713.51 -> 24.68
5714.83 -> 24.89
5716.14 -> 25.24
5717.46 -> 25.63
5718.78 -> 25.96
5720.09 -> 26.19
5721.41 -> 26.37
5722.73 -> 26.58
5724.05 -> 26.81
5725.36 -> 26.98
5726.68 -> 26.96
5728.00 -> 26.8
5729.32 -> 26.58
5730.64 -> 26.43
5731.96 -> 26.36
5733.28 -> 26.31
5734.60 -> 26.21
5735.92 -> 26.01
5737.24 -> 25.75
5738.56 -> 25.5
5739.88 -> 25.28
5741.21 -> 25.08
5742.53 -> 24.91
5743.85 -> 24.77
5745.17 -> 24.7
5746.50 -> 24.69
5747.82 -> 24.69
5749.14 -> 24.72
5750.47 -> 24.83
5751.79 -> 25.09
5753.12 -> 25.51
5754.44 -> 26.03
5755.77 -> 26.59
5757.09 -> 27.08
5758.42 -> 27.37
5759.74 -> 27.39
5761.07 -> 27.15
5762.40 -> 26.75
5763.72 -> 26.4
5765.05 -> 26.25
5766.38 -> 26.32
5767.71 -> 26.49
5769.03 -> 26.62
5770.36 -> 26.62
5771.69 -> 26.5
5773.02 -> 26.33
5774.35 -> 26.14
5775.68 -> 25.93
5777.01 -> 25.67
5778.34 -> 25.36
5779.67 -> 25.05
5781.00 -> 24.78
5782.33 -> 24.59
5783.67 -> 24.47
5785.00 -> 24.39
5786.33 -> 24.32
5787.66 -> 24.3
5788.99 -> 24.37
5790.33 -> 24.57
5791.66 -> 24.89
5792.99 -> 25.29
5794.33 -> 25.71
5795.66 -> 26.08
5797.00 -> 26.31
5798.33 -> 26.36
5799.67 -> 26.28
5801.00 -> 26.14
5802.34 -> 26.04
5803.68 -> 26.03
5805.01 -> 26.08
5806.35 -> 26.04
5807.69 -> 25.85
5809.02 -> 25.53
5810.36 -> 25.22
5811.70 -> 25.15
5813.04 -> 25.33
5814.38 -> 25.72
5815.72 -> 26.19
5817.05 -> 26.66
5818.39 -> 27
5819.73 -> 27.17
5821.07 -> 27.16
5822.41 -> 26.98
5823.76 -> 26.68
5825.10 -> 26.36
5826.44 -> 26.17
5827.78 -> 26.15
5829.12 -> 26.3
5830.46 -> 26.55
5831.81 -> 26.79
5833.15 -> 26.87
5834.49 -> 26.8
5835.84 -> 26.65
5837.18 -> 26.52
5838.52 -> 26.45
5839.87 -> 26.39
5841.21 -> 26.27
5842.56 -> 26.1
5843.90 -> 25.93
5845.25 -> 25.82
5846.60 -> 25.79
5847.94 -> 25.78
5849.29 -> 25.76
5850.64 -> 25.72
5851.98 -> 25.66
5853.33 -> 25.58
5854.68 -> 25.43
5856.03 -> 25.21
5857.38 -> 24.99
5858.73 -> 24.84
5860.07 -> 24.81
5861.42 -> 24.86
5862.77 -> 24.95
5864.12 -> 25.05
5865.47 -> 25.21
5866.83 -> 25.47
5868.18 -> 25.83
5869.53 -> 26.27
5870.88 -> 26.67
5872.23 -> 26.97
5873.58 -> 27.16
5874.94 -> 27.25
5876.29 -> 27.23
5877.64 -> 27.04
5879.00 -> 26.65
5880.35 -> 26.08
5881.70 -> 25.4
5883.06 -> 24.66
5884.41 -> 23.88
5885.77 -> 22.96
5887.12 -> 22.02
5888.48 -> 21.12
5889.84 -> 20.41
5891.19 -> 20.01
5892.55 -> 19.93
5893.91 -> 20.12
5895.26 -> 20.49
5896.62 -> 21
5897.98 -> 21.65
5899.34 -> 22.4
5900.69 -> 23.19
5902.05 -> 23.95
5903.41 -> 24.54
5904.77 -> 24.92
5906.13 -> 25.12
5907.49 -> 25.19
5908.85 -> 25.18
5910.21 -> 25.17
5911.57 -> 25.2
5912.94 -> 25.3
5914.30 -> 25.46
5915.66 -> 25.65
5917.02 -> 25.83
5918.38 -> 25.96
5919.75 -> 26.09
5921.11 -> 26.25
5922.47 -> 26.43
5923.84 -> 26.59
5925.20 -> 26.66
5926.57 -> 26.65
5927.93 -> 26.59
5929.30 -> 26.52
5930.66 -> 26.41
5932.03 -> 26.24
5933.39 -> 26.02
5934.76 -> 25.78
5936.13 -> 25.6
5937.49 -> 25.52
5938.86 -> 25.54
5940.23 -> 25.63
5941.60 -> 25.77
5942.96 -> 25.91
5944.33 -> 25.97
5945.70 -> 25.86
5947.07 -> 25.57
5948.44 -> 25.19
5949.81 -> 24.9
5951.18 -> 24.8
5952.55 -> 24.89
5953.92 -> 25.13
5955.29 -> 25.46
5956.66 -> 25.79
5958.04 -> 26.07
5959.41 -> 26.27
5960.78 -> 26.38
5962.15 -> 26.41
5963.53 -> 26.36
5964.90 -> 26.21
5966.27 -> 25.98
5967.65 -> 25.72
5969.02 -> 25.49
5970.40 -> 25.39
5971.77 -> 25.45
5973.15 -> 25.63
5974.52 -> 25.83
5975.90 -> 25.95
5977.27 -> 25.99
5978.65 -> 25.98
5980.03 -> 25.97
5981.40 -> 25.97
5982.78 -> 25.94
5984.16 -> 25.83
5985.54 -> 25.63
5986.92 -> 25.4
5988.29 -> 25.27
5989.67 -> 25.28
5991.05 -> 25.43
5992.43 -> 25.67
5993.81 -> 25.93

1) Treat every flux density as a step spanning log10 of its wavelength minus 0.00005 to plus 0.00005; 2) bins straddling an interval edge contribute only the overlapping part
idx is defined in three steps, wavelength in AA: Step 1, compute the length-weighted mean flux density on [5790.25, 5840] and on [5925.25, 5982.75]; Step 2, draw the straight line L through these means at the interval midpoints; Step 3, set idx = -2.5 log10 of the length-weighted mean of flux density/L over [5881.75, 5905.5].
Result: 0.167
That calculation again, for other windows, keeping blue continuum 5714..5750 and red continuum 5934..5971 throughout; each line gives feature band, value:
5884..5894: 0.20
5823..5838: -0.03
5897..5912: 0.07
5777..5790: 0.05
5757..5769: -0.04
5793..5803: -0.01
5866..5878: -0.04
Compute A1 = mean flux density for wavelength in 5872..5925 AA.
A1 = 24.4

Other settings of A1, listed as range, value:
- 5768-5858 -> 25.9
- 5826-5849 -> 26.3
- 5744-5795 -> 25.6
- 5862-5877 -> 26.2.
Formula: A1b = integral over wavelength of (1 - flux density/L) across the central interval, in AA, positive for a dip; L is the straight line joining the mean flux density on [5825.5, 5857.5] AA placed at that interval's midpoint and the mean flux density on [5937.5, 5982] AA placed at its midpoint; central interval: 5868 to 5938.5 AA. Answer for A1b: 2.9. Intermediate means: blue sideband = 26.1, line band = 24.8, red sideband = 25.7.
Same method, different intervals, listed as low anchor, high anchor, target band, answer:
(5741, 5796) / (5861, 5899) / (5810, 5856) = -2.7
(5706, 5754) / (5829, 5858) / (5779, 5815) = 0.7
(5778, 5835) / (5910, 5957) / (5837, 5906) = 3.1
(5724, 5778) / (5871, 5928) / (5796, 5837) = -1.5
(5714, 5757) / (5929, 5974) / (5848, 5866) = 0.4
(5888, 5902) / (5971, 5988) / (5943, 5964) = -1.1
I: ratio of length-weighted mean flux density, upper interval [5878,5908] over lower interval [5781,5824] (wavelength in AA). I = 0.9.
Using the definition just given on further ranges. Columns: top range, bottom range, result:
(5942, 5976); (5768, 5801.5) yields 1.01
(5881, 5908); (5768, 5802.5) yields 0.89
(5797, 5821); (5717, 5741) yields 0.99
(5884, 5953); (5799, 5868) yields 0.95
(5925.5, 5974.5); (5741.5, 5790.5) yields 1.01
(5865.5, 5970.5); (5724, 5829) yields 0.97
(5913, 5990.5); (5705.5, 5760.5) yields 1.00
